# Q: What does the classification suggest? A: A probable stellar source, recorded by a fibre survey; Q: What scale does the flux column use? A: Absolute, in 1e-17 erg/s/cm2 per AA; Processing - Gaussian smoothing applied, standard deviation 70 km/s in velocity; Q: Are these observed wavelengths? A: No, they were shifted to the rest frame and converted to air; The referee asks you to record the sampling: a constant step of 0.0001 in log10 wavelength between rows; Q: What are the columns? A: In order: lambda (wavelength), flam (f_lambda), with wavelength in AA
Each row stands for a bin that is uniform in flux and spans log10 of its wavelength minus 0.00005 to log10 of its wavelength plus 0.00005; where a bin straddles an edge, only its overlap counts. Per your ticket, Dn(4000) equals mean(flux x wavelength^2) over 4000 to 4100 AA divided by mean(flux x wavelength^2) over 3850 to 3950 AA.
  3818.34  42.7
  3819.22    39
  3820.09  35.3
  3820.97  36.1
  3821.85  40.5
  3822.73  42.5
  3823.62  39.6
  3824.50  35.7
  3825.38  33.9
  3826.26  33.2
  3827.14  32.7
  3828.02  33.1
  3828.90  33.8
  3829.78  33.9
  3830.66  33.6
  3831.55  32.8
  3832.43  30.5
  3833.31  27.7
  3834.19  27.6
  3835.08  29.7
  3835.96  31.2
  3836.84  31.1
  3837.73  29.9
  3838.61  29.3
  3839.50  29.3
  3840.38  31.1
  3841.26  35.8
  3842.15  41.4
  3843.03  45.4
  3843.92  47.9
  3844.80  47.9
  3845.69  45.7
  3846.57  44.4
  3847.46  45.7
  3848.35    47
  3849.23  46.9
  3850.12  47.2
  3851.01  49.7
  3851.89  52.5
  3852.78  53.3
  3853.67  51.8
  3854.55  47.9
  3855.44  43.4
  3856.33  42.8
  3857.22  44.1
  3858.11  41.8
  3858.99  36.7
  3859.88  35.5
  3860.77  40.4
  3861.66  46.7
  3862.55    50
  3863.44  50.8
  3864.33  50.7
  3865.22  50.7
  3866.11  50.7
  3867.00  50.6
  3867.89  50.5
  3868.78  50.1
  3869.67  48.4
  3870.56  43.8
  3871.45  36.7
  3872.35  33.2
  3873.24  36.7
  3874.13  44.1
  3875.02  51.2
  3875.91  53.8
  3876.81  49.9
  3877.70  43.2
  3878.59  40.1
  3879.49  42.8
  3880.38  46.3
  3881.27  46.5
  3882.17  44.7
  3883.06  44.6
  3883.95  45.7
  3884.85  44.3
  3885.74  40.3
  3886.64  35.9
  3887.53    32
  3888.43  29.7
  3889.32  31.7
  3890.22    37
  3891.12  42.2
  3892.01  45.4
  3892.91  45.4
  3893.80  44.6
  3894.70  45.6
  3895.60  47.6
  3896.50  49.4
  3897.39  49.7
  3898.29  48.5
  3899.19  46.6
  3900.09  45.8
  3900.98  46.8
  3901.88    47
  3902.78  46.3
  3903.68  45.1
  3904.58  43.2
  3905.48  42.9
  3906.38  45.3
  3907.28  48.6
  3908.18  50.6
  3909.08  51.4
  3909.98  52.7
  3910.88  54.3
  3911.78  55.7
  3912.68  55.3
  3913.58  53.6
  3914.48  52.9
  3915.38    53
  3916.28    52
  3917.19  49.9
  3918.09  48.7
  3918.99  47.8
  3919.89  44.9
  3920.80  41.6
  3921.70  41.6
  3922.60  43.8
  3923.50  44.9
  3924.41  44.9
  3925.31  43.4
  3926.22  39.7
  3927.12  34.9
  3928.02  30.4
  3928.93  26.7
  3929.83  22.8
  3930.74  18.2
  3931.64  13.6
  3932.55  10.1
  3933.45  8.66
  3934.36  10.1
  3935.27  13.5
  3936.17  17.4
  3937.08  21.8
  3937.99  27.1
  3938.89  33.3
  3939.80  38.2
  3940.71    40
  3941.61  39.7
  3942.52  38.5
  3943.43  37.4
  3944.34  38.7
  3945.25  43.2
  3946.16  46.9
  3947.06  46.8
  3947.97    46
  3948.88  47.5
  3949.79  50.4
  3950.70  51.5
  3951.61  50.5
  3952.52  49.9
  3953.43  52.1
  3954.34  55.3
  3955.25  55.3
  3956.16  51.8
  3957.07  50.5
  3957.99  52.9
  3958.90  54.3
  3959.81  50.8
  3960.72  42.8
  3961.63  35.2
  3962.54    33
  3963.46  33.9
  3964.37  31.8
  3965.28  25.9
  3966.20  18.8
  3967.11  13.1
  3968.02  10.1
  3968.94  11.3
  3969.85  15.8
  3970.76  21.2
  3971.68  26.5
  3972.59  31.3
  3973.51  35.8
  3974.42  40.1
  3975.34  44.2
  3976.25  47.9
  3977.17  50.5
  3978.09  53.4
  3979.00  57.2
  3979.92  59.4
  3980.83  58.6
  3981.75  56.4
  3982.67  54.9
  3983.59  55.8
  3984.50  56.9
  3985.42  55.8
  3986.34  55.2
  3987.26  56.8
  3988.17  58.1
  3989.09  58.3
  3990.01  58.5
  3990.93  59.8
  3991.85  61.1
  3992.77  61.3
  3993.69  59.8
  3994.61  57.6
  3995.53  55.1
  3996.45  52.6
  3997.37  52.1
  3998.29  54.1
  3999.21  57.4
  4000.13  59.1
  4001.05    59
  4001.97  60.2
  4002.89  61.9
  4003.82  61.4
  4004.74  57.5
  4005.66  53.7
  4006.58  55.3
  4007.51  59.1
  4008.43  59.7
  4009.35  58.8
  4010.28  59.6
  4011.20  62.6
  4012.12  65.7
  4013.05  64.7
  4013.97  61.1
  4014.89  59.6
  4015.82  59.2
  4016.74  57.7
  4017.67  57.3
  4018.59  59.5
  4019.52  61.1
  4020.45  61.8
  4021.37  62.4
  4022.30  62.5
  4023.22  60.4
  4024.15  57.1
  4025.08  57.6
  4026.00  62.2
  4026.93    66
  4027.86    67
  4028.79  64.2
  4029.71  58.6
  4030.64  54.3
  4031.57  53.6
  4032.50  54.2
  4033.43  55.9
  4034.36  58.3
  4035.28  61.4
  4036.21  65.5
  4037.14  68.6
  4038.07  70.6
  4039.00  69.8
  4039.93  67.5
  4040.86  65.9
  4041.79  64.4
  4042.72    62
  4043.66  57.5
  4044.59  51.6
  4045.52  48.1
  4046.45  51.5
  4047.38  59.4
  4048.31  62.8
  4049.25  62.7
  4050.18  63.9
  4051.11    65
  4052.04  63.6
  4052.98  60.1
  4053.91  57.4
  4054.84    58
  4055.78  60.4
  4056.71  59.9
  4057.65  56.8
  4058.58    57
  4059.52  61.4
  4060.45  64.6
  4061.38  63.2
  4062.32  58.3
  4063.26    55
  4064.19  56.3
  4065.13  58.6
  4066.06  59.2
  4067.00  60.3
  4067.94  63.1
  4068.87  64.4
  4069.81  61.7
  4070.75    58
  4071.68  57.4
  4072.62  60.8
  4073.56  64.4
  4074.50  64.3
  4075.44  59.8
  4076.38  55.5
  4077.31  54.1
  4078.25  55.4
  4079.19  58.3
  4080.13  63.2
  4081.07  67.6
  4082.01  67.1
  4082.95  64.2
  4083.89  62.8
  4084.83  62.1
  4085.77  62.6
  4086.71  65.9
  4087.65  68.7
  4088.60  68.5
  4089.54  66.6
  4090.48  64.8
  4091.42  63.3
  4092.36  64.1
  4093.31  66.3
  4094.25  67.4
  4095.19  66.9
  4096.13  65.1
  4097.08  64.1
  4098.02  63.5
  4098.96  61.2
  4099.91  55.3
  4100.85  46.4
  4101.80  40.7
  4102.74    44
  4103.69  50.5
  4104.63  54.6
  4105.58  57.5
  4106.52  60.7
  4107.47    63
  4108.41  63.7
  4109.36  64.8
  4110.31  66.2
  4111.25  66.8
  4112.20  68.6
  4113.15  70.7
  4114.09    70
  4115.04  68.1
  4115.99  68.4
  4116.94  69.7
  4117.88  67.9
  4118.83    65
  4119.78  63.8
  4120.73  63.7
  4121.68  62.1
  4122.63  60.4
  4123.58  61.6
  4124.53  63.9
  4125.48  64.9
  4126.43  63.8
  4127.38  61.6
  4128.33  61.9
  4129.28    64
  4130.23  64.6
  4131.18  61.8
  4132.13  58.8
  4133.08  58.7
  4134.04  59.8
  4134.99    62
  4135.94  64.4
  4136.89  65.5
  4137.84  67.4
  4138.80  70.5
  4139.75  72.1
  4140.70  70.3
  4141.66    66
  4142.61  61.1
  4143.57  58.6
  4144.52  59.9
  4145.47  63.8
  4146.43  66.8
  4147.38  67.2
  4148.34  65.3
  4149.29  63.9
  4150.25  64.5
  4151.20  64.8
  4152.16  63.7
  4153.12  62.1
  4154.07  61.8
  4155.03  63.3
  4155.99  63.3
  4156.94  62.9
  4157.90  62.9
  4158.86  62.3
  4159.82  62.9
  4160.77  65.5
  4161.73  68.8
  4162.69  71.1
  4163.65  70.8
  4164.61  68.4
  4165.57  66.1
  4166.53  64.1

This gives 1.56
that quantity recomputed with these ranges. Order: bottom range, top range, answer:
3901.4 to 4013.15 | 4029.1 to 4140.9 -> 1.46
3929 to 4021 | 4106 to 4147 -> 1.51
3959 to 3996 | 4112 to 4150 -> 1.57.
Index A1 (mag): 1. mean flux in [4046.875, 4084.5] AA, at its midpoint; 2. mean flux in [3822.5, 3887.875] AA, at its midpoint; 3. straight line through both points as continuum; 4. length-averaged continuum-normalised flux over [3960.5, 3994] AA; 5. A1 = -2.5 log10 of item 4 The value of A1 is 0.22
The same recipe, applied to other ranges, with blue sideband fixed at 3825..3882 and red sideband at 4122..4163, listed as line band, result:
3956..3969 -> 0.40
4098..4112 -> 0.07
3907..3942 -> 0.23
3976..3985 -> -0.08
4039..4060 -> -0.06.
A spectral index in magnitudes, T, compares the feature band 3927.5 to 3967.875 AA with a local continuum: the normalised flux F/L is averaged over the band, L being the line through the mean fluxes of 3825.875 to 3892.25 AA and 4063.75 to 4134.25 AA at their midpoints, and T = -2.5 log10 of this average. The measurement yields 0.35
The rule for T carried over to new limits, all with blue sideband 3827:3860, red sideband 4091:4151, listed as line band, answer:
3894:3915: -0.10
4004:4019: -0.11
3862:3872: -0.17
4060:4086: -0.03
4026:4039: -0.12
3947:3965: 0.05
